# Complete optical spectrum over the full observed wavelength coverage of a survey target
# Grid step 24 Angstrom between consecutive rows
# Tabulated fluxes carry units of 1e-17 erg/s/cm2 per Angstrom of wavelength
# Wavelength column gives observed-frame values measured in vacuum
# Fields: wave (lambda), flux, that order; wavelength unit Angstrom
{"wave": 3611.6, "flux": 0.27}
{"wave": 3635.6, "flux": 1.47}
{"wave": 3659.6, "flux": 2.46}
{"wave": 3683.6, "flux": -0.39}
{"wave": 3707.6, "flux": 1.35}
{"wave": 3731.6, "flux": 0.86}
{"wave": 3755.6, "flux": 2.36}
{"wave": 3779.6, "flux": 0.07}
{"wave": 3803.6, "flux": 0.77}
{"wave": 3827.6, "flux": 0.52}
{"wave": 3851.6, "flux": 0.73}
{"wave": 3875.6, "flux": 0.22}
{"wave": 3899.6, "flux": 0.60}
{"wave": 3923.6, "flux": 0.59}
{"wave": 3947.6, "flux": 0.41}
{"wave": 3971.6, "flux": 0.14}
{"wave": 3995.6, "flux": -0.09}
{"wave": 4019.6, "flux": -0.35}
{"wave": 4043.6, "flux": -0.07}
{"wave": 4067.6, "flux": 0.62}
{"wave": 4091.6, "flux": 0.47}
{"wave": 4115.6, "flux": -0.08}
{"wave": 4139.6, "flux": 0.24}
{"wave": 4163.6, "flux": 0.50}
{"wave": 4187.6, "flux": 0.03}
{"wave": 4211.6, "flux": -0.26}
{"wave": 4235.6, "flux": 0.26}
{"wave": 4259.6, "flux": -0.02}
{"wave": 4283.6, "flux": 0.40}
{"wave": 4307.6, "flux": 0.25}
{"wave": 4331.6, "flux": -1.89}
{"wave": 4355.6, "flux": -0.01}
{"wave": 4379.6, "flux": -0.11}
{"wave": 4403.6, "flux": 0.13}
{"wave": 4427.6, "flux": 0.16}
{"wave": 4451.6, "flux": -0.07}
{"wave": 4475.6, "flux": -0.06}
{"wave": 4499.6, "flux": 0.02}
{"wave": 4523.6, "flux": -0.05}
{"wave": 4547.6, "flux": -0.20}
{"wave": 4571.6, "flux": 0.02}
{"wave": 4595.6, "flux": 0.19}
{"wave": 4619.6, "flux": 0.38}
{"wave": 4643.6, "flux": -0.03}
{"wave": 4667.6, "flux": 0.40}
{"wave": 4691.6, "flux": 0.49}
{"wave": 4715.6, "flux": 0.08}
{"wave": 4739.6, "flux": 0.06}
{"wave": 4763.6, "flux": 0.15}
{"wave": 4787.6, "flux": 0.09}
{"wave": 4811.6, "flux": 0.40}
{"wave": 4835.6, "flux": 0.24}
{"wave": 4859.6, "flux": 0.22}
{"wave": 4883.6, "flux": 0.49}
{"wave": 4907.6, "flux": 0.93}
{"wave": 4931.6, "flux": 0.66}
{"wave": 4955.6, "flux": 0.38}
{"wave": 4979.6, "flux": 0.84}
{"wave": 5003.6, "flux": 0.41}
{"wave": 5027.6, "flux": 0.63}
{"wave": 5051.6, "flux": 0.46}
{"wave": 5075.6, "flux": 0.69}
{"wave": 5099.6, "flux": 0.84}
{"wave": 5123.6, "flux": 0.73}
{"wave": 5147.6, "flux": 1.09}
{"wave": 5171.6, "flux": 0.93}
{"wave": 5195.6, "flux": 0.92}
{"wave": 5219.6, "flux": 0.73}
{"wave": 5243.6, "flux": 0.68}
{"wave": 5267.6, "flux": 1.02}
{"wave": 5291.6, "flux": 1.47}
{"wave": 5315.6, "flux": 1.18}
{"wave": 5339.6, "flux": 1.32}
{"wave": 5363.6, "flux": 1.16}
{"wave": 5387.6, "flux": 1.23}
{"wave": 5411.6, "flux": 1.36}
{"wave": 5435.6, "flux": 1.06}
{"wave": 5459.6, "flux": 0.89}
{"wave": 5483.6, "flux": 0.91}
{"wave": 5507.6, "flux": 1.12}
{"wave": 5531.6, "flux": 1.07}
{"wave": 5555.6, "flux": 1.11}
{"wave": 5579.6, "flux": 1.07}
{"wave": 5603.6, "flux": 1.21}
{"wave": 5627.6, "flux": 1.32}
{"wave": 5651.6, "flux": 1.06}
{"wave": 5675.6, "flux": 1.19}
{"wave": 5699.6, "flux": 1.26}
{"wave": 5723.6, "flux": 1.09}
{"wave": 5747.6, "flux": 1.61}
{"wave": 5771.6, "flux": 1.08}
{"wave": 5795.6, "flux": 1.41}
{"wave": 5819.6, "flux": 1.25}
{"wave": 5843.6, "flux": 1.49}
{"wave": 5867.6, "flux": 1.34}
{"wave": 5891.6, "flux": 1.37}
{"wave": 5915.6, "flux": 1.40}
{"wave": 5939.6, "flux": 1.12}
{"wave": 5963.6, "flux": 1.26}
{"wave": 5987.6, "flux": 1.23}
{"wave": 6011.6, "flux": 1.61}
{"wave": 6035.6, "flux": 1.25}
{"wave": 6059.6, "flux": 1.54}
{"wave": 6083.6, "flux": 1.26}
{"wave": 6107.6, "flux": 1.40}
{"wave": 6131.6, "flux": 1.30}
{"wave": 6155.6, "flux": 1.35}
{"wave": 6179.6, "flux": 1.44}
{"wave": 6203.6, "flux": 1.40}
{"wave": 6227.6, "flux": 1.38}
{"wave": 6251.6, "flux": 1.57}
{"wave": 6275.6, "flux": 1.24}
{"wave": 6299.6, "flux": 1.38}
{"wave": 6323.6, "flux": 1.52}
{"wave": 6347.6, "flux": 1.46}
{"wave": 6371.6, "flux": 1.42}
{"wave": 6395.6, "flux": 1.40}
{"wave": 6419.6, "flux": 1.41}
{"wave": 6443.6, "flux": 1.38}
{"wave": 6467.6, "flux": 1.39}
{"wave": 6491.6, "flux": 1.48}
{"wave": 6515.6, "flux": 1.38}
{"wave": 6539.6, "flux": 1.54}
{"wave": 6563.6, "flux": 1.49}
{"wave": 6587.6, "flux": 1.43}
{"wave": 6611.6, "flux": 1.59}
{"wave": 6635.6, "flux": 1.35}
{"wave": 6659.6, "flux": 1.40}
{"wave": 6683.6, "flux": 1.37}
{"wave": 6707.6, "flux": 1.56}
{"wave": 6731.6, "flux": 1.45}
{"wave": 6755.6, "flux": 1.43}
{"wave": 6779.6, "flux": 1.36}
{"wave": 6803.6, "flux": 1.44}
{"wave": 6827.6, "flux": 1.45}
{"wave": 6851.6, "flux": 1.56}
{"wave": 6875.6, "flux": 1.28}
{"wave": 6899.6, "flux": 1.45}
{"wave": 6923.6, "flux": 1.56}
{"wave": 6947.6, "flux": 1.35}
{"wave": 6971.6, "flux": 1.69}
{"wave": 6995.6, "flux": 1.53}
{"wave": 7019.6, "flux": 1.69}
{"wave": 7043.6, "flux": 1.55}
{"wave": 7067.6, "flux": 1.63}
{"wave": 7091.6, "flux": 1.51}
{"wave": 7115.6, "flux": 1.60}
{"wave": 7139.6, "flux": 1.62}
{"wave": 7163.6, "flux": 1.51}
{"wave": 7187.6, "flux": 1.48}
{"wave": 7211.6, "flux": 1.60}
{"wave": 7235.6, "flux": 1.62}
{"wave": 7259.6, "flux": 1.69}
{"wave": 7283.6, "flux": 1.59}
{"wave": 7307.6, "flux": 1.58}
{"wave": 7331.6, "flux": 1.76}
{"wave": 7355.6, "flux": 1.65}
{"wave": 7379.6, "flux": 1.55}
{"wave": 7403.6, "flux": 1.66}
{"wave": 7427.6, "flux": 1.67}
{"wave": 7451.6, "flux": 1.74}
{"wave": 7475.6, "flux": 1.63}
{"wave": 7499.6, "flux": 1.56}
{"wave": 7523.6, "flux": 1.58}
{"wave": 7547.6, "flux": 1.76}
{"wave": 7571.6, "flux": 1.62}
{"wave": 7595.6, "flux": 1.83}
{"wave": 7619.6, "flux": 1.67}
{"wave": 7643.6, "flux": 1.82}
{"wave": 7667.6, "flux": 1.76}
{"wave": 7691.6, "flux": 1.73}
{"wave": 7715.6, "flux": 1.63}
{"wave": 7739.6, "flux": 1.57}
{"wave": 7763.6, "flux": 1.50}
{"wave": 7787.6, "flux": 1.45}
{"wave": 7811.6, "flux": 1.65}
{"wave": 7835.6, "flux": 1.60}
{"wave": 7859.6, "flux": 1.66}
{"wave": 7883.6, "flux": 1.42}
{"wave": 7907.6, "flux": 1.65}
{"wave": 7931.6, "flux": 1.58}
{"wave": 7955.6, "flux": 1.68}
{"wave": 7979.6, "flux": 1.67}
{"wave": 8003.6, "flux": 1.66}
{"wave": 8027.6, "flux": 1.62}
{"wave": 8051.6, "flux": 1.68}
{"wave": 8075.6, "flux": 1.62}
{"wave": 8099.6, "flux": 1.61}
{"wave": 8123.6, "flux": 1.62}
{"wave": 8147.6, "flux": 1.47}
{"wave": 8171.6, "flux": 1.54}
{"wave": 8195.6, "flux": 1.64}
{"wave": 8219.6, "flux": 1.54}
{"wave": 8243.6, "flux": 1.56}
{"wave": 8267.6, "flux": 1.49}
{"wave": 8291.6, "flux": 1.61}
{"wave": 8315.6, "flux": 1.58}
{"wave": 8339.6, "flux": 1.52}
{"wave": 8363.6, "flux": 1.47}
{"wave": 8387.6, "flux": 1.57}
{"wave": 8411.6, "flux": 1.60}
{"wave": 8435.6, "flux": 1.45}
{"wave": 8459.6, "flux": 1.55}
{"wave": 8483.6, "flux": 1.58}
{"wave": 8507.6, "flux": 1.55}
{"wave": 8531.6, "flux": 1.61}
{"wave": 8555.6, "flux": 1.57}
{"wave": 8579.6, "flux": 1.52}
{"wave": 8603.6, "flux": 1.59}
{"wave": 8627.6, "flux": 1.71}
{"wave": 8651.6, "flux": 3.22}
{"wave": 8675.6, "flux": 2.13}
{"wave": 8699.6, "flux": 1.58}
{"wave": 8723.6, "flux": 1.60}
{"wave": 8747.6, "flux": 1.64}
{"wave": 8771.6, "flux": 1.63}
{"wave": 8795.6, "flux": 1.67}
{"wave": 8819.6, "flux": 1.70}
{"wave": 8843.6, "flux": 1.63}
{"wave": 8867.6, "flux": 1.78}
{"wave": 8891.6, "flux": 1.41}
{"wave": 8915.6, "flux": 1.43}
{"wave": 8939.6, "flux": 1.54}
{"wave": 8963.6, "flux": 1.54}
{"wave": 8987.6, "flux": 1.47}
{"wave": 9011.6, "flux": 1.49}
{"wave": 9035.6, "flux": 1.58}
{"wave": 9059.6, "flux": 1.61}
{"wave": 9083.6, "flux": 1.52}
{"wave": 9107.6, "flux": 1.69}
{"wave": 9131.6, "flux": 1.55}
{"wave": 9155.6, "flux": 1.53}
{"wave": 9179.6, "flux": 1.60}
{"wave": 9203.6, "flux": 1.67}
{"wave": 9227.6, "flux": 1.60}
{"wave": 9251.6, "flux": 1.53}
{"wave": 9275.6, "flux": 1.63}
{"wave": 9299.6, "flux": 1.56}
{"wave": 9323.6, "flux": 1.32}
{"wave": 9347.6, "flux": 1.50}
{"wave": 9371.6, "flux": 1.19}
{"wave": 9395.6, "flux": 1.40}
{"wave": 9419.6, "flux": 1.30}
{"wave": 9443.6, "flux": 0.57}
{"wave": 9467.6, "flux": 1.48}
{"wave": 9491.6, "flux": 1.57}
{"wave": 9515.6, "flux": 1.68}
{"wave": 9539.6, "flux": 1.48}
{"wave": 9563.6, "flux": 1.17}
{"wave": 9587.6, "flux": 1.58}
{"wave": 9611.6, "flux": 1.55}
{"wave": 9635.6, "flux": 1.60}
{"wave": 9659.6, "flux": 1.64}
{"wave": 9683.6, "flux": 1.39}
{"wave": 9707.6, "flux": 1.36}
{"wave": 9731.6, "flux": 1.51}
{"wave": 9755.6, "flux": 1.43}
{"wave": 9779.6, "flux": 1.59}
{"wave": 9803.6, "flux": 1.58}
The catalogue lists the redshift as 0.32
